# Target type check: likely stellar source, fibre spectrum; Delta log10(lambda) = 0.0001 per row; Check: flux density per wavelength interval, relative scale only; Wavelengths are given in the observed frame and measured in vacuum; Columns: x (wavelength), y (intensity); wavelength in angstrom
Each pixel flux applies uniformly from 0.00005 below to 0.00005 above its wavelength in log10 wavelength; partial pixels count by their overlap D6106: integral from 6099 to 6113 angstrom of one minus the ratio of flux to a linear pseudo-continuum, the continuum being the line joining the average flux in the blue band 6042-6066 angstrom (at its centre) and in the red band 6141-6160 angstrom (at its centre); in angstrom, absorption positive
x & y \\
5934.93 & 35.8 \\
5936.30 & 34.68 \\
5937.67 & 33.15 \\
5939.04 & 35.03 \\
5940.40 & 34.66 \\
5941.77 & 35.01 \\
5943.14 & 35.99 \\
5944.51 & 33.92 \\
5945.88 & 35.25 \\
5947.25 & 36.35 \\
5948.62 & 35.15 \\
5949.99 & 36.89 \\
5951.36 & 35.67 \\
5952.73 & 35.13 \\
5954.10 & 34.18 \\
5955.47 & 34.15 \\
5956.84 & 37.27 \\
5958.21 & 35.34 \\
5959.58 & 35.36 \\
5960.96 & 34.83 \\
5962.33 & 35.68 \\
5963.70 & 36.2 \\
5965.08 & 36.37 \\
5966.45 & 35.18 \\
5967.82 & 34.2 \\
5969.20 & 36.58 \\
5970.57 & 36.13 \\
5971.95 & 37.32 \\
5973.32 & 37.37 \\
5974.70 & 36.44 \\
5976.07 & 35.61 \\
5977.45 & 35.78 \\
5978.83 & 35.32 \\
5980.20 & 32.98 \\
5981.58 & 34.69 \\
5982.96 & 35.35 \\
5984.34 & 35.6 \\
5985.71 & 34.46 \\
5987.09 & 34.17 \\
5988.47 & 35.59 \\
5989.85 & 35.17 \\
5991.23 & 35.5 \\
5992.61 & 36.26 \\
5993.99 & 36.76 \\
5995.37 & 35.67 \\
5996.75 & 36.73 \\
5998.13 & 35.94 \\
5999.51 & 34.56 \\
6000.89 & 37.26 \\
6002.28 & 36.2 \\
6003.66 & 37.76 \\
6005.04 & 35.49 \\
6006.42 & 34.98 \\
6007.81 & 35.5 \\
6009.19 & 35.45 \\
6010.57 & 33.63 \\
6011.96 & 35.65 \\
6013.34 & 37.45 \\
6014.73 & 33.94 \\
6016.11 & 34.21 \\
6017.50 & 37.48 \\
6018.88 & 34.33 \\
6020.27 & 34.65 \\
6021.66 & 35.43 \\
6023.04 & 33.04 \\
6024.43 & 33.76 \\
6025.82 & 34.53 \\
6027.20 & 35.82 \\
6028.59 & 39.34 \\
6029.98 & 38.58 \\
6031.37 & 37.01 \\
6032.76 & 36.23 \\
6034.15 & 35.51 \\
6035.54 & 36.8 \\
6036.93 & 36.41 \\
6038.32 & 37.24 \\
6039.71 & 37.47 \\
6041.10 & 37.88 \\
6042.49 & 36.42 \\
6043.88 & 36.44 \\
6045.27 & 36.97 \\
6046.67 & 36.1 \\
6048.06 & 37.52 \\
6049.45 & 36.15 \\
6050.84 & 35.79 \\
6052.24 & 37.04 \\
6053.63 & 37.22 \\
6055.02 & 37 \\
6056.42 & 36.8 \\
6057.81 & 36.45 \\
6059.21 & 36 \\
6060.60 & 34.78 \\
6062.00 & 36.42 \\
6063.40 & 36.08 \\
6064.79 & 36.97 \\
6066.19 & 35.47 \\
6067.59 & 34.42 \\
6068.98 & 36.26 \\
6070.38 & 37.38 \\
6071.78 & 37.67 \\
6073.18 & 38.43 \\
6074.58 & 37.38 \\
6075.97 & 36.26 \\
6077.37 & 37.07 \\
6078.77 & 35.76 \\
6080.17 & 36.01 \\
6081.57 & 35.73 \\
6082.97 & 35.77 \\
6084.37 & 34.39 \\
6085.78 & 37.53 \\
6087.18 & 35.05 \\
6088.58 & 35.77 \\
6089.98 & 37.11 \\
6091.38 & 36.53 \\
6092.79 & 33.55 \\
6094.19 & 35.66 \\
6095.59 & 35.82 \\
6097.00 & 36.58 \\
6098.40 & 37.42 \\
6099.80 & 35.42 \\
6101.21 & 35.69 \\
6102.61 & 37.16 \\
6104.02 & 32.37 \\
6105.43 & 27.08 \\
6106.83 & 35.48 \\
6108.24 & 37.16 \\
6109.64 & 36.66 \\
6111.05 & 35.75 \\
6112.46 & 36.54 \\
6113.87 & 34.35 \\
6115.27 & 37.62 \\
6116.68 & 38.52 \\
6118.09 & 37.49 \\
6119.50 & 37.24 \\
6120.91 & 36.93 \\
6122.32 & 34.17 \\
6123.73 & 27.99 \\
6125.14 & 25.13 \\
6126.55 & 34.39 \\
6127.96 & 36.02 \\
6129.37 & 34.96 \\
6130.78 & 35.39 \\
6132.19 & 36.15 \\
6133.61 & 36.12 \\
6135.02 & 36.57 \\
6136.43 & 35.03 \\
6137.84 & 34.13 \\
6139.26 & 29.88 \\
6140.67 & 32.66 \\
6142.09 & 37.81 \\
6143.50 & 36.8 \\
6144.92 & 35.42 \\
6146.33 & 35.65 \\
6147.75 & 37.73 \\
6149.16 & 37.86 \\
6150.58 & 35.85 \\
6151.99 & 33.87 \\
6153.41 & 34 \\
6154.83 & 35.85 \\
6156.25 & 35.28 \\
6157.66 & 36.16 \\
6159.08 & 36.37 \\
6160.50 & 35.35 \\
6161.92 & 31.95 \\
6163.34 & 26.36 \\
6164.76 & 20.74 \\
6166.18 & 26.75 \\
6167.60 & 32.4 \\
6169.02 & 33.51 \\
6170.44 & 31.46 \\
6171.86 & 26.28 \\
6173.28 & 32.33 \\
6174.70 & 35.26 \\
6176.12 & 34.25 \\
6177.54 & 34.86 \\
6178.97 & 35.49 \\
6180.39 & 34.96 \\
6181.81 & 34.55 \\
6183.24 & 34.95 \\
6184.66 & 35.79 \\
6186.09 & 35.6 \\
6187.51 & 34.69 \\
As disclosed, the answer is 0.5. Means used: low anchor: 36.5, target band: 34.9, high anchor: 36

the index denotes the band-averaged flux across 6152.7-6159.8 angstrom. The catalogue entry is 35.5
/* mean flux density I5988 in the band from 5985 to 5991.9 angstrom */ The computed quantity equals 35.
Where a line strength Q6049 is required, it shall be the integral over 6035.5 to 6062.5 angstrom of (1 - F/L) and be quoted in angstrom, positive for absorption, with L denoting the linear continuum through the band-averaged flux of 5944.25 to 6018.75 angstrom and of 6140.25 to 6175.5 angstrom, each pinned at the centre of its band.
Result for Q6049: -1.48 angstrom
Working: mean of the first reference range 35.6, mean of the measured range 36.6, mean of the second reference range 33.4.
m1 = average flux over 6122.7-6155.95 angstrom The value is 34.6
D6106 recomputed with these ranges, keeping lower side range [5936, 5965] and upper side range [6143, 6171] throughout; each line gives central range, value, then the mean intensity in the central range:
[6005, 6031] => -0.59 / 35.5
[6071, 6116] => -2.43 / 35.8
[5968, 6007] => -0.92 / 35.8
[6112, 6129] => -0.46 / 34.7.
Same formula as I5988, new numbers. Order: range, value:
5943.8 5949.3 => 35.1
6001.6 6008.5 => 36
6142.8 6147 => 36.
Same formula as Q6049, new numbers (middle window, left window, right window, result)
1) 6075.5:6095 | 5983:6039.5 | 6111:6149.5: -0.3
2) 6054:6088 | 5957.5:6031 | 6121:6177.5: -1.7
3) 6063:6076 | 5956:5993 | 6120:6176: -0.8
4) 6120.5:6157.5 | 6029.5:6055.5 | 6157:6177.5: -2.3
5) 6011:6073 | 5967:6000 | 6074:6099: -0.6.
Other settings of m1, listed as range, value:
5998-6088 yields 36.2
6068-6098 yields 36.3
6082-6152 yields 35.3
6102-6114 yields 34.7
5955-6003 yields 35.7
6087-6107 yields 35.1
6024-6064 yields 36.6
